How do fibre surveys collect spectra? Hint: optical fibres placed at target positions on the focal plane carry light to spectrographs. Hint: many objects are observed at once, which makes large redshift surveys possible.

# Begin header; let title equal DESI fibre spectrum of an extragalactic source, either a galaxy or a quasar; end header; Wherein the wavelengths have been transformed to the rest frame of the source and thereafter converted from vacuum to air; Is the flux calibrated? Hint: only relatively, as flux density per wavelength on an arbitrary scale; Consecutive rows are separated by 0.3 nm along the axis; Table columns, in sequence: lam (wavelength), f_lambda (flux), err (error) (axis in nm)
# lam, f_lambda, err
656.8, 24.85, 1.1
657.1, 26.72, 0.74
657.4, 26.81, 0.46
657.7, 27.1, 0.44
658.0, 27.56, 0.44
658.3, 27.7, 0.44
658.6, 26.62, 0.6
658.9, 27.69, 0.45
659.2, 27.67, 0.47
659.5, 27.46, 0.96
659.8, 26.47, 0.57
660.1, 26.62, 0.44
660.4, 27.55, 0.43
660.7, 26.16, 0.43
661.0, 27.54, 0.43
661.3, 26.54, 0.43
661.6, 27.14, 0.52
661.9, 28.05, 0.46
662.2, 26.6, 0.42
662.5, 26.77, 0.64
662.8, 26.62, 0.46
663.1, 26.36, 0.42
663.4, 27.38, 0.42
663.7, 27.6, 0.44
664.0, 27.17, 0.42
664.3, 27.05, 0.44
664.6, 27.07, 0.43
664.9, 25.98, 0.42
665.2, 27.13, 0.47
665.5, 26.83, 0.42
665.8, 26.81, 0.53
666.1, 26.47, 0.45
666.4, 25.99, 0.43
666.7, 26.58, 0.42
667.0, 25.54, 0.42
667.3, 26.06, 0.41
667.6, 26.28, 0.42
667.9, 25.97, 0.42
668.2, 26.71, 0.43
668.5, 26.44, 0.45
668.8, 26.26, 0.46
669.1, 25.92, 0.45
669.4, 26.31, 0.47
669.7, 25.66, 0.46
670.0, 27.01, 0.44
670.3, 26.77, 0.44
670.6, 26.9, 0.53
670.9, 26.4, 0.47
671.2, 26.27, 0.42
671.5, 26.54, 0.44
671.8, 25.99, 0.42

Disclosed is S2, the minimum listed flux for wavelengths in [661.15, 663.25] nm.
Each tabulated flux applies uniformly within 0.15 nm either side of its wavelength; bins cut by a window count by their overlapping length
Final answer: 26.36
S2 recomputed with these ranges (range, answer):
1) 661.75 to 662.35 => 26.6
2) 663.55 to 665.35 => 25.98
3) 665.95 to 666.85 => 25.99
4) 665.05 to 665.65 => 26.83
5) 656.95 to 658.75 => 26.62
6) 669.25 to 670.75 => 25.66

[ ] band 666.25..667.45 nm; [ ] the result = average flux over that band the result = 26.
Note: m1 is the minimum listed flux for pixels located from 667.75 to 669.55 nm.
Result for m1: 25.92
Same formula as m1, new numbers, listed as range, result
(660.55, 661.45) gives 26.16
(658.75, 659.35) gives 27.67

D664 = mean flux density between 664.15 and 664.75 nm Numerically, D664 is 27.1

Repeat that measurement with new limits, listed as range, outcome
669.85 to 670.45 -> 26.9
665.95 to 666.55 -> 26.2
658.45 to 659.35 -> 27.3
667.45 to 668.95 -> 26.3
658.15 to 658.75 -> 27.2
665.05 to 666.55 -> 26.6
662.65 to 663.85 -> 27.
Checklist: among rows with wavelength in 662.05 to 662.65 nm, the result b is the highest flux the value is 26.77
